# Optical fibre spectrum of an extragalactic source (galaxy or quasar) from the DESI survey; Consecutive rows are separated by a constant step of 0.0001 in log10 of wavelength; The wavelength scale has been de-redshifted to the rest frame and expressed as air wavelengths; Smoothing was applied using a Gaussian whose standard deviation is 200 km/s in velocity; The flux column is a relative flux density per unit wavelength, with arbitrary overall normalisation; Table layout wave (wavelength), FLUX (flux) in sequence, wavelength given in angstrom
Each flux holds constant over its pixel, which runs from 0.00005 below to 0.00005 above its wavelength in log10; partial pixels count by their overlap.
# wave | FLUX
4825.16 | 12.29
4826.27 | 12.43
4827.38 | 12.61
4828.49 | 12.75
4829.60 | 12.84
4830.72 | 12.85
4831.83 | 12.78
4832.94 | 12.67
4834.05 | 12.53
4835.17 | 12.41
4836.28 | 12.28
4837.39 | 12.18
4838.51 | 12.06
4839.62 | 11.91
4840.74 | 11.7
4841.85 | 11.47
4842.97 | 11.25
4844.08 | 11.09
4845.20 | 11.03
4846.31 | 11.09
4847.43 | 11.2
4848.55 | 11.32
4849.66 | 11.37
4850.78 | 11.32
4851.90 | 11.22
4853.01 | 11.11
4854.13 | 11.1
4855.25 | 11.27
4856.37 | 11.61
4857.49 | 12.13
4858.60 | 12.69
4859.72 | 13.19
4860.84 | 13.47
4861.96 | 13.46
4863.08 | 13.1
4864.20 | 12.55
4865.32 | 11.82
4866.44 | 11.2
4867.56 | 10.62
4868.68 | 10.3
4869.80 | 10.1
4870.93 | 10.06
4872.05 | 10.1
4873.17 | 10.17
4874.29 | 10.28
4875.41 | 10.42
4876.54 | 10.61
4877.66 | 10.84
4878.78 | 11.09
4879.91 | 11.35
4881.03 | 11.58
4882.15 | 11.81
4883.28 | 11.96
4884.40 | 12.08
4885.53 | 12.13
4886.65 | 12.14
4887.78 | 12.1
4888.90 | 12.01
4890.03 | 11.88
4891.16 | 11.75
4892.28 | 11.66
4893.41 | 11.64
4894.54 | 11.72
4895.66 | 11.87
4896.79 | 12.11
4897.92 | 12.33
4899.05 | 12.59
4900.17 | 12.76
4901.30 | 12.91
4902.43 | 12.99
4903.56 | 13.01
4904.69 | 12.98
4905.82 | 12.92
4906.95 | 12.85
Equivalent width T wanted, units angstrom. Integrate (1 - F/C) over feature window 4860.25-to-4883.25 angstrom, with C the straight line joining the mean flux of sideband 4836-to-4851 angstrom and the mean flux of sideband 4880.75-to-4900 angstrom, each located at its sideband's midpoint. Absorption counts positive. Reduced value 1.0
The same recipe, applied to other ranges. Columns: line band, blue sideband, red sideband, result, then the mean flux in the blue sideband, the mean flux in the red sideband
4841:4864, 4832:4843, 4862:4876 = -0.5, 12.1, 11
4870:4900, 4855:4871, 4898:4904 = 2.3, 11.9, 12.8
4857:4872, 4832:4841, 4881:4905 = 0.5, 12.3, 12.2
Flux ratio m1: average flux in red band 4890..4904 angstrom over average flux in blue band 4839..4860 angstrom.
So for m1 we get 1.06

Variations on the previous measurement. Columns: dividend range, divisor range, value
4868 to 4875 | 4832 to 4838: 0.82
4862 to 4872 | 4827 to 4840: 0.90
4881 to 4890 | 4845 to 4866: 1.01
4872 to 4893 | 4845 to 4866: 0.96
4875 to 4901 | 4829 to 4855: 1.00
